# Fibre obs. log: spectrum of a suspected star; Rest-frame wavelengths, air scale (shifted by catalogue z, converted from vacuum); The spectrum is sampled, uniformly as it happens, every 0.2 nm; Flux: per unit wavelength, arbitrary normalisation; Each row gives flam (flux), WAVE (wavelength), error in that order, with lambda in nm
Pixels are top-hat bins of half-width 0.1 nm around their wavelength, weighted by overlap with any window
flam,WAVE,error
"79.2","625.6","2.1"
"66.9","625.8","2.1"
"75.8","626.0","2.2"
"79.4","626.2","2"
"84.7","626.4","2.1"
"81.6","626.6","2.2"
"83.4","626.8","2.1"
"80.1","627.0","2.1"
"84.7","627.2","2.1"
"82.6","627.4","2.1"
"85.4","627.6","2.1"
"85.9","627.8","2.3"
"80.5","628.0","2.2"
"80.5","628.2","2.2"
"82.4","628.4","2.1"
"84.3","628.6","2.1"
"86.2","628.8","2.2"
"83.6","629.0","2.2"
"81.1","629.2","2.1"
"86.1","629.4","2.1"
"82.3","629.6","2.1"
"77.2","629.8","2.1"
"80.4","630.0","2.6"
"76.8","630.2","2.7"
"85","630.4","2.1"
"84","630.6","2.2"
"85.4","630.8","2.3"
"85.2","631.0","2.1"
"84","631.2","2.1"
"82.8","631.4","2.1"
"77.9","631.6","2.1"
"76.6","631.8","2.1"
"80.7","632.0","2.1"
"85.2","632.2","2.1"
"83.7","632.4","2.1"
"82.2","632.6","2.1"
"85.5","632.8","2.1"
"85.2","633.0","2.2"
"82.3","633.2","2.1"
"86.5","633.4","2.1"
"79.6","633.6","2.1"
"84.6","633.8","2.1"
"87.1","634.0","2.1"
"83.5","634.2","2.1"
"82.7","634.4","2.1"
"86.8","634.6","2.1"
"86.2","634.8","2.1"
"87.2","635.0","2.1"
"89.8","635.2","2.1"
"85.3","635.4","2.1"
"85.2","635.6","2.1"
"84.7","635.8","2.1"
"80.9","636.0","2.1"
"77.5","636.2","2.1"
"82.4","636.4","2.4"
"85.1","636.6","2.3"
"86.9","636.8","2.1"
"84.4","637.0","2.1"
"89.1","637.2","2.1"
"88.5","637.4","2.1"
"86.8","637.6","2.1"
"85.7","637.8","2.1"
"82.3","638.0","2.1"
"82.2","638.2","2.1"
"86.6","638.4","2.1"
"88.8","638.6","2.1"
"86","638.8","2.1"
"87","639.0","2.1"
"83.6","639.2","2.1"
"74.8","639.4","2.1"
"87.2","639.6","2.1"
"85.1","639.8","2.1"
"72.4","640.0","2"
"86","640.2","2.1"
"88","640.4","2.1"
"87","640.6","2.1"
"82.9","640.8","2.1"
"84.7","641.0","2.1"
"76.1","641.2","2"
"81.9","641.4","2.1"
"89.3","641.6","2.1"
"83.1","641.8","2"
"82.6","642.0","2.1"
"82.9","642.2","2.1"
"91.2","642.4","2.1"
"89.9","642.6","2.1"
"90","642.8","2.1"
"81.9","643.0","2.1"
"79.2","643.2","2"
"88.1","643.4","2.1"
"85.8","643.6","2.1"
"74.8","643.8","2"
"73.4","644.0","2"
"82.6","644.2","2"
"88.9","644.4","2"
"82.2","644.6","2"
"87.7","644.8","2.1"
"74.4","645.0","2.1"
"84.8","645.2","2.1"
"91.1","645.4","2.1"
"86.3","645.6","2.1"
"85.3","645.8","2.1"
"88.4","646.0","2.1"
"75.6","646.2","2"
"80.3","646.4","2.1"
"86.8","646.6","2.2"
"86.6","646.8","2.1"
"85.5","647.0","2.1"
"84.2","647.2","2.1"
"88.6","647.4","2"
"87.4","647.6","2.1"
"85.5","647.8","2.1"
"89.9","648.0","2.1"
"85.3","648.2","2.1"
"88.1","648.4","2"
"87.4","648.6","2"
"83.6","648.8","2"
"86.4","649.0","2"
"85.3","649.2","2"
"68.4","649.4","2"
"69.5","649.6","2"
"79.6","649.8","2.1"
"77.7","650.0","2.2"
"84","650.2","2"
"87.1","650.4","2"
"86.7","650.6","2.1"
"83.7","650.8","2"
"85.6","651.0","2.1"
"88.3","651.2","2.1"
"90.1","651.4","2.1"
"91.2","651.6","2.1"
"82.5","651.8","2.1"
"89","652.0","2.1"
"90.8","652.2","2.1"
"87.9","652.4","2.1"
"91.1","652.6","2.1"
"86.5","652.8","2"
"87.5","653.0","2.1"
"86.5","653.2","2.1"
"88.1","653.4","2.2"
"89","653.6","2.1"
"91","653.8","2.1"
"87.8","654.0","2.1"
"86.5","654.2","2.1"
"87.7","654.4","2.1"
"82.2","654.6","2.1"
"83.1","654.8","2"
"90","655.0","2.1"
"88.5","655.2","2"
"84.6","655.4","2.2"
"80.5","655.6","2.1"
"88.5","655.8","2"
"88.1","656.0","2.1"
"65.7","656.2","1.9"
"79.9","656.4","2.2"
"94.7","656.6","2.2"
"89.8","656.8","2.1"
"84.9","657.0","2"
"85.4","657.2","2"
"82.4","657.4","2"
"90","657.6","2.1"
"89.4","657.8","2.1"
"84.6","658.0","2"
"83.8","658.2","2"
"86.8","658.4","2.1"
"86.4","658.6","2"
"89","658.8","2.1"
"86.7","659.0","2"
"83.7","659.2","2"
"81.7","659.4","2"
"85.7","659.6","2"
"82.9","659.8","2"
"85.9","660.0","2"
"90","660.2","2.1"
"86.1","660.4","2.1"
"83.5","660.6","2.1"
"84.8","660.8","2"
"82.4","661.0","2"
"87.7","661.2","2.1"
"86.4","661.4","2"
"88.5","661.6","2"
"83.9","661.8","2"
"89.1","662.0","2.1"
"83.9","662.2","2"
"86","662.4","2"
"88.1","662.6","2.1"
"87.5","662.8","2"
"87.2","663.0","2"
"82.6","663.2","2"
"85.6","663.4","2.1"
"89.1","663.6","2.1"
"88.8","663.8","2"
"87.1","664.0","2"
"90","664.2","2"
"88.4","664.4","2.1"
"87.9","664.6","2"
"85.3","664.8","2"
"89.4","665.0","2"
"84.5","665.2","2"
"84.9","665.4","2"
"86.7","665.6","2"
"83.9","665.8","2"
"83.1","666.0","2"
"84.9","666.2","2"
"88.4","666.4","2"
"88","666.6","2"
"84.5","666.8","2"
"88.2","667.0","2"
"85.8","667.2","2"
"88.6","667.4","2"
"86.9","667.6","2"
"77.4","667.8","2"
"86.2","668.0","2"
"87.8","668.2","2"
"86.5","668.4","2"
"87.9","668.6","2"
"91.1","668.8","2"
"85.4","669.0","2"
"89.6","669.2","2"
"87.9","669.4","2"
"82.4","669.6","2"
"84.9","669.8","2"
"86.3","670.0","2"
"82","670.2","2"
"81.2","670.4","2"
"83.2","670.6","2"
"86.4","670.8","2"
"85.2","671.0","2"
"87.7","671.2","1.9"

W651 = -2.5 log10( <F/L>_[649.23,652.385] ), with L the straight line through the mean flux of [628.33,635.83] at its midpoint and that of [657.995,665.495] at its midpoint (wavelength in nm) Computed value 0.02 mag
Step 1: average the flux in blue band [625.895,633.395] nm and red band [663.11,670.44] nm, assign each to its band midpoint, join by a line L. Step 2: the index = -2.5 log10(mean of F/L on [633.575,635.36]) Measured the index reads -0.033 mag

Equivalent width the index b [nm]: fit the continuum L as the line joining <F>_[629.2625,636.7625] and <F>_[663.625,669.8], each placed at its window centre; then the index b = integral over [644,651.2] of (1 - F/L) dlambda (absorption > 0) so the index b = 0.07 nm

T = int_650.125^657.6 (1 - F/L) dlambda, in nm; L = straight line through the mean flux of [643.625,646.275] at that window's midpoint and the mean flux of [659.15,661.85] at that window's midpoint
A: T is -0.20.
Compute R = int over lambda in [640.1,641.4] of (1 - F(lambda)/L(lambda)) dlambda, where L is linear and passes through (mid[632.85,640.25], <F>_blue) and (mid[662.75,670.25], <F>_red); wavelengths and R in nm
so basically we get 0.012 nm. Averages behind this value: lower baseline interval 84.5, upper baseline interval 86.4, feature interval 83.9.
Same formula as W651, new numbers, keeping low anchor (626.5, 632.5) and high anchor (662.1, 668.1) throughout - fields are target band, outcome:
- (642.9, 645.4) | 0.023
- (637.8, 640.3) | -0.001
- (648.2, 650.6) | 0.035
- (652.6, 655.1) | -0.028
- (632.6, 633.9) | -0.012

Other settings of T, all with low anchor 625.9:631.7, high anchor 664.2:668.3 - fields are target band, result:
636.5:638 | -0.06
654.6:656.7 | 0.02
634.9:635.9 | -0.04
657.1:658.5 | -0.01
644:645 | 0.01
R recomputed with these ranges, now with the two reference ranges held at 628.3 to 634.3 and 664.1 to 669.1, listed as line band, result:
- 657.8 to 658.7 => 0.00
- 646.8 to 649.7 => 0.02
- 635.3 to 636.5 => 0.01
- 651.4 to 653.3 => -0.07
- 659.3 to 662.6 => 0.01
